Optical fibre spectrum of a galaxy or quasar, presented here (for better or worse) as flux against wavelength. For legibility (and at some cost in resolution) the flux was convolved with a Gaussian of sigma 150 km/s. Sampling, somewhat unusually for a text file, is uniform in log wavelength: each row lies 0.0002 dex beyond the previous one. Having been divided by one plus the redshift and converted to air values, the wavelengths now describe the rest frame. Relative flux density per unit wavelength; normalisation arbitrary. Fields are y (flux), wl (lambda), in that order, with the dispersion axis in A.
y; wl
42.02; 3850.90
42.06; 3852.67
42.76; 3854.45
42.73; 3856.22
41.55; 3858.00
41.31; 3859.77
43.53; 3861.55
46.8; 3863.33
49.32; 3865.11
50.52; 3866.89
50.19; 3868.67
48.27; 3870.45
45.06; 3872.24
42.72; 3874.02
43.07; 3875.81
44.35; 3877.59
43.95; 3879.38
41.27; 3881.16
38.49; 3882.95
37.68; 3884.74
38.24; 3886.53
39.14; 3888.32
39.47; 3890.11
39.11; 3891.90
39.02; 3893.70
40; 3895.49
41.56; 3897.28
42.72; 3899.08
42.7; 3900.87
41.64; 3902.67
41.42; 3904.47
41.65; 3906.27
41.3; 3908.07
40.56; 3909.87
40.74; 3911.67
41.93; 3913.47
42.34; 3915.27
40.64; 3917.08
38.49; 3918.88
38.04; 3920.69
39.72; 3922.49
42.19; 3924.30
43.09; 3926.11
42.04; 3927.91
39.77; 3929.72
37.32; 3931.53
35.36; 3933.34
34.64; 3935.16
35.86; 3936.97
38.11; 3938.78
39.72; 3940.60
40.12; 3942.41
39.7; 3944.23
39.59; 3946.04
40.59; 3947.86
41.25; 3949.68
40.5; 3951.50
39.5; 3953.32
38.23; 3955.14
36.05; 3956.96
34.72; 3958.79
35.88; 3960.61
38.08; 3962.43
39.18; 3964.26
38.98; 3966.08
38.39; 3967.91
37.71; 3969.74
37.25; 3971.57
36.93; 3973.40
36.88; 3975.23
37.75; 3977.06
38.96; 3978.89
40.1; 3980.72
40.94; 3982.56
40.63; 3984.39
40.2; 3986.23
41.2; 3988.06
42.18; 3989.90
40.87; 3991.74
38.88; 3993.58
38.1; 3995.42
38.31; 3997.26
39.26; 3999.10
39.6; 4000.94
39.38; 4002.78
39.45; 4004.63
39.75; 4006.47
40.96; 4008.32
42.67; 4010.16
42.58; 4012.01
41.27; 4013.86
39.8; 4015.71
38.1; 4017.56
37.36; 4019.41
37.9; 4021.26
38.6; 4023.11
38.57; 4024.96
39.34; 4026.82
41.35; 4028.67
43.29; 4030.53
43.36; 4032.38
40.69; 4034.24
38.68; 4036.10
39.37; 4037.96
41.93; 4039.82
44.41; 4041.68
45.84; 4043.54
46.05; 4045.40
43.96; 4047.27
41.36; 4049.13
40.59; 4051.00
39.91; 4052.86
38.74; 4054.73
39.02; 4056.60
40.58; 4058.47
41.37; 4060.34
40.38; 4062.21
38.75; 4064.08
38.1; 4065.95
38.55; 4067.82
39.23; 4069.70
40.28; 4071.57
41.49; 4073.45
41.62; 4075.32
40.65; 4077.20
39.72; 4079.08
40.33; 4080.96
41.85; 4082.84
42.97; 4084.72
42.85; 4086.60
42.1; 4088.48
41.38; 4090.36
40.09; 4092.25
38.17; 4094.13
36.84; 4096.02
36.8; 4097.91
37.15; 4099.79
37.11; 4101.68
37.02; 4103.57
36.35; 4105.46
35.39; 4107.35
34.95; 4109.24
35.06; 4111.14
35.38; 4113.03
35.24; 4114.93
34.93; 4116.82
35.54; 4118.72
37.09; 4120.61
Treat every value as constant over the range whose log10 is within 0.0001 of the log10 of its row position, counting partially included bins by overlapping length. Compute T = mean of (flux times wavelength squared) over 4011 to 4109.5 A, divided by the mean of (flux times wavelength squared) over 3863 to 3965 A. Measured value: 1.1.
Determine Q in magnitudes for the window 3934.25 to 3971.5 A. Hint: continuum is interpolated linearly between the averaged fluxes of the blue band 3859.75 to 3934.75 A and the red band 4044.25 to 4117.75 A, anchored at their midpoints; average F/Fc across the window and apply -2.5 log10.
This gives 0.074 mag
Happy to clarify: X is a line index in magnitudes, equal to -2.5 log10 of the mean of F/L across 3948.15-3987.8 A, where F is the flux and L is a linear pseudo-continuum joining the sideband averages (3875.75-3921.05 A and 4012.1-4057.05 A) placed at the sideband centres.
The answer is 0.06 mag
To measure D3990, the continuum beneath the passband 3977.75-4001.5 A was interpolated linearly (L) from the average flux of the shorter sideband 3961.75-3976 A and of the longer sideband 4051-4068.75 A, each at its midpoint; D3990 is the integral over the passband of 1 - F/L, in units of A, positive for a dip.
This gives -1.01 A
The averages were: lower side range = 37.9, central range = 39.9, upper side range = 39.6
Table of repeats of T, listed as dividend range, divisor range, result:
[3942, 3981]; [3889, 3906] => 0.97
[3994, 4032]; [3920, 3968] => 1.06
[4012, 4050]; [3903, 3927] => 1.06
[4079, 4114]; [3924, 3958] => 1.06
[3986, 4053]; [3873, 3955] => 1.07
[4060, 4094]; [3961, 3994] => 1.09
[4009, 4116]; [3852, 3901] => 1.02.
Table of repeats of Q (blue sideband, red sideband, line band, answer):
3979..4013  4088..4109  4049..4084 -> -0.04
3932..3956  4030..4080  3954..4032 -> 0.01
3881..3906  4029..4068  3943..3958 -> 0.03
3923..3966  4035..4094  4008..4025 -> 0.01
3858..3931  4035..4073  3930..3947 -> 0.10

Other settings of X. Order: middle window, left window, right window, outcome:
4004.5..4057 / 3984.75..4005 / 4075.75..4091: -0.01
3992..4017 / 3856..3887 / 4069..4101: 0.04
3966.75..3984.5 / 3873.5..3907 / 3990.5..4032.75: 0.05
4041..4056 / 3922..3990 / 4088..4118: -0.13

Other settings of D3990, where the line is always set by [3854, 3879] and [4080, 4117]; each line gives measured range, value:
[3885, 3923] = 3.1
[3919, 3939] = 2.1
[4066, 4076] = -0.3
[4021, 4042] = -0.2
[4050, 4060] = -0.1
